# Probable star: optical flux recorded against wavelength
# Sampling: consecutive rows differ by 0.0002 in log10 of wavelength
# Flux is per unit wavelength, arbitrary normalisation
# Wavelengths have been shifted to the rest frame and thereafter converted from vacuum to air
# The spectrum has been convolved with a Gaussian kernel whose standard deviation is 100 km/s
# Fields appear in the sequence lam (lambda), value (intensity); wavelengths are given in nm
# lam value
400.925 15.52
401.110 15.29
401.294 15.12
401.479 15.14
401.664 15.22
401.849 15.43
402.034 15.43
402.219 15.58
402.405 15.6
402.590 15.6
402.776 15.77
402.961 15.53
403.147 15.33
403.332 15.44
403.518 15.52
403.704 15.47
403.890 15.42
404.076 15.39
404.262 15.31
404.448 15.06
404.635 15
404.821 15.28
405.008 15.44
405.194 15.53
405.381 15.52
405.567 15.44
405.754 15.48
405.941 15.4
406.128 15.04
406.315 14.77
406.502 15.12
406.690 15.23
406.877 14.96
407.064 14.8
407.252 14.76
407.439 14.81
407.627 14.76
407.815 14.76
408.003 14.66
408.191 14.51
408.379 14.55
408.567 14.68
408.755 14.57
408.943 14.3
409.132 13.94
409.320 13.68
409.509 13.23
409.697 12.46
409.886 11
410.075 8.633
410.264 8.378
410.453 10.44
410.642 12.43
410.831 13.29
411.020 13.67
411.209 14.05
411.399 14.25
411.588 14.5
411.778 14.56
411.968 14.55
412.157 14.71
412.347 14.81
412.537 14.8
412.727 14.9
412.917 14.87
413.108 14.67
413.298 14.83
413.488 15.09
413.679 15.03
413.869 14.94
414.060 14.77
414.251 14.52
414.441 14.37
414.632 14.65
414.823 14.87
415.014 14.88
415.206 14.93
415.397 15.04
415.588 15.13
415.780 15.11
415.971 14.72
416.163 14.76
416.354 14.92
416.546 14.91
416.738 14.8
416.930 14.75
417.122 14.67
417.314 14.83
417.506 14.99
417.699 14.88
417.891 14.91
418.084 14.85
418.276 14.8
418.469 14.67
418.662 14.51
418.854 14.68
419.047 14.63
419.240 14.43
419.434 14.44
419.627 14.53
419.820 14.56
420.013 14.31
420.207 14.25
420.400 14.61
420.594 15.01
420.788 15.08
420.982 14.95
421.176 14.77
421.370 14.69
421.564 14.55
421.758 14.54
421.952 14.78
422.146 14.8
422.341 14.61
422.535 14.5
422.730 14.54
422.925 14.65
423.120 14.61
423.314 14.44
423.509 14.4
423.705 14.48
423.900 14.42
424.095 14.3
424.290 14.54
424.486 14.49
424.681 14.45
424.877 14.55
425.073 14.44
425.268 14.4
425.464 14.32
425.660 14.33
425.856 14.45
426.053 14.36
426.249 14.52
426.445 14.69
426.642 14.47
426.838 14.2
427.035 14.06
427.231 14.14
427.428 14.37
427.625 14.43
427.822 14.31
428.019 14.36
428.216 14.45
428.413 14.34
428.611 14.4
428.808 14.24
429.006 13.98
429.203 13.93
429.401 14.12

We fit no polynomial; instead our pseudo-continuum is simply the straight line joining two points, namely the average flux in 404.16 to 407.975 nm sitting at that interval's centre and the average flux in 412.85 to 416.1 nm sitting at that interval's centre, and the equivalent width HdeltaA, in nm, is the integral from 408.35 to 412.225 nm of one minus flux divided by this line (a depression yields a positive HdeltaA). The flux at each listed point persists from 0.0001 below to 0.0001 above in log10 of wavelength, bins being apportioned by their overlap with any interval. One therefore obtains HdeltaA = 0.49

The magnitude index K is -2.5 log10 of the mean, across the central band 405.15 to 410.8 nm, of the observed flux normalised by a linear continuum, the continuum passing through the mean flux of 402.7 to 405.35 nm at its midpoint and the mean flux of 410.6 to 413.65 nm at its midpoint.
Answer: 0.08 mag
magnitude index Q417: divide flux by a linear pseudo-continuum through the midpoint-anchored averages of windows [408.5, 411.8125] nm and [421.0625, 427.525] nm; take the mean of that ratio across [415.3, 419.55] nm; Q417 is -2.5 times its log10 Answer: -0.08 mag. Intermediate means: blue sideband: 12.8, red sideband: 14.5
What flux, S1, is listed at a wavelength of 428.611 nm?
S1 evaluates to 14.4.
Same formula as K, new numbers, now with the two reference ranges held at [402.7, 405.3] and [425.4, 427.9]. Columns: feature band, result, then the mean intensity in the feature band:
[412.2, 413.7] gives 0.01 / 14.9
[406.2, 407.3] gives 0.02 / 14.9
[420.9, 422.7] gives -0.01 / 14.7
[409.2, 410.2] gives 0.27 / 11.8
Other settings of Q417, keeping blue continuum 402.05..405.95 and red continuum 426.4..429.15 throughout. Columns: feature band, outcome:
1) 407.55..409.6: 0.07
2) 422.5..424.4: 0.00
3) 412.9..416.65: 0.01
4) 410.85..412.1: 0.06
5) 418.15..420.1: 0.01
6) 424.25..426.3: 0.00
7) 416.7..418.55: 0.00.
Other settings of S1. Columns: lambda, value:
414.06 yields 14.77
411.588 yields 14.5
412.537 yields 14.8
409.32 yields 13.68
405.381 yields 15.52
